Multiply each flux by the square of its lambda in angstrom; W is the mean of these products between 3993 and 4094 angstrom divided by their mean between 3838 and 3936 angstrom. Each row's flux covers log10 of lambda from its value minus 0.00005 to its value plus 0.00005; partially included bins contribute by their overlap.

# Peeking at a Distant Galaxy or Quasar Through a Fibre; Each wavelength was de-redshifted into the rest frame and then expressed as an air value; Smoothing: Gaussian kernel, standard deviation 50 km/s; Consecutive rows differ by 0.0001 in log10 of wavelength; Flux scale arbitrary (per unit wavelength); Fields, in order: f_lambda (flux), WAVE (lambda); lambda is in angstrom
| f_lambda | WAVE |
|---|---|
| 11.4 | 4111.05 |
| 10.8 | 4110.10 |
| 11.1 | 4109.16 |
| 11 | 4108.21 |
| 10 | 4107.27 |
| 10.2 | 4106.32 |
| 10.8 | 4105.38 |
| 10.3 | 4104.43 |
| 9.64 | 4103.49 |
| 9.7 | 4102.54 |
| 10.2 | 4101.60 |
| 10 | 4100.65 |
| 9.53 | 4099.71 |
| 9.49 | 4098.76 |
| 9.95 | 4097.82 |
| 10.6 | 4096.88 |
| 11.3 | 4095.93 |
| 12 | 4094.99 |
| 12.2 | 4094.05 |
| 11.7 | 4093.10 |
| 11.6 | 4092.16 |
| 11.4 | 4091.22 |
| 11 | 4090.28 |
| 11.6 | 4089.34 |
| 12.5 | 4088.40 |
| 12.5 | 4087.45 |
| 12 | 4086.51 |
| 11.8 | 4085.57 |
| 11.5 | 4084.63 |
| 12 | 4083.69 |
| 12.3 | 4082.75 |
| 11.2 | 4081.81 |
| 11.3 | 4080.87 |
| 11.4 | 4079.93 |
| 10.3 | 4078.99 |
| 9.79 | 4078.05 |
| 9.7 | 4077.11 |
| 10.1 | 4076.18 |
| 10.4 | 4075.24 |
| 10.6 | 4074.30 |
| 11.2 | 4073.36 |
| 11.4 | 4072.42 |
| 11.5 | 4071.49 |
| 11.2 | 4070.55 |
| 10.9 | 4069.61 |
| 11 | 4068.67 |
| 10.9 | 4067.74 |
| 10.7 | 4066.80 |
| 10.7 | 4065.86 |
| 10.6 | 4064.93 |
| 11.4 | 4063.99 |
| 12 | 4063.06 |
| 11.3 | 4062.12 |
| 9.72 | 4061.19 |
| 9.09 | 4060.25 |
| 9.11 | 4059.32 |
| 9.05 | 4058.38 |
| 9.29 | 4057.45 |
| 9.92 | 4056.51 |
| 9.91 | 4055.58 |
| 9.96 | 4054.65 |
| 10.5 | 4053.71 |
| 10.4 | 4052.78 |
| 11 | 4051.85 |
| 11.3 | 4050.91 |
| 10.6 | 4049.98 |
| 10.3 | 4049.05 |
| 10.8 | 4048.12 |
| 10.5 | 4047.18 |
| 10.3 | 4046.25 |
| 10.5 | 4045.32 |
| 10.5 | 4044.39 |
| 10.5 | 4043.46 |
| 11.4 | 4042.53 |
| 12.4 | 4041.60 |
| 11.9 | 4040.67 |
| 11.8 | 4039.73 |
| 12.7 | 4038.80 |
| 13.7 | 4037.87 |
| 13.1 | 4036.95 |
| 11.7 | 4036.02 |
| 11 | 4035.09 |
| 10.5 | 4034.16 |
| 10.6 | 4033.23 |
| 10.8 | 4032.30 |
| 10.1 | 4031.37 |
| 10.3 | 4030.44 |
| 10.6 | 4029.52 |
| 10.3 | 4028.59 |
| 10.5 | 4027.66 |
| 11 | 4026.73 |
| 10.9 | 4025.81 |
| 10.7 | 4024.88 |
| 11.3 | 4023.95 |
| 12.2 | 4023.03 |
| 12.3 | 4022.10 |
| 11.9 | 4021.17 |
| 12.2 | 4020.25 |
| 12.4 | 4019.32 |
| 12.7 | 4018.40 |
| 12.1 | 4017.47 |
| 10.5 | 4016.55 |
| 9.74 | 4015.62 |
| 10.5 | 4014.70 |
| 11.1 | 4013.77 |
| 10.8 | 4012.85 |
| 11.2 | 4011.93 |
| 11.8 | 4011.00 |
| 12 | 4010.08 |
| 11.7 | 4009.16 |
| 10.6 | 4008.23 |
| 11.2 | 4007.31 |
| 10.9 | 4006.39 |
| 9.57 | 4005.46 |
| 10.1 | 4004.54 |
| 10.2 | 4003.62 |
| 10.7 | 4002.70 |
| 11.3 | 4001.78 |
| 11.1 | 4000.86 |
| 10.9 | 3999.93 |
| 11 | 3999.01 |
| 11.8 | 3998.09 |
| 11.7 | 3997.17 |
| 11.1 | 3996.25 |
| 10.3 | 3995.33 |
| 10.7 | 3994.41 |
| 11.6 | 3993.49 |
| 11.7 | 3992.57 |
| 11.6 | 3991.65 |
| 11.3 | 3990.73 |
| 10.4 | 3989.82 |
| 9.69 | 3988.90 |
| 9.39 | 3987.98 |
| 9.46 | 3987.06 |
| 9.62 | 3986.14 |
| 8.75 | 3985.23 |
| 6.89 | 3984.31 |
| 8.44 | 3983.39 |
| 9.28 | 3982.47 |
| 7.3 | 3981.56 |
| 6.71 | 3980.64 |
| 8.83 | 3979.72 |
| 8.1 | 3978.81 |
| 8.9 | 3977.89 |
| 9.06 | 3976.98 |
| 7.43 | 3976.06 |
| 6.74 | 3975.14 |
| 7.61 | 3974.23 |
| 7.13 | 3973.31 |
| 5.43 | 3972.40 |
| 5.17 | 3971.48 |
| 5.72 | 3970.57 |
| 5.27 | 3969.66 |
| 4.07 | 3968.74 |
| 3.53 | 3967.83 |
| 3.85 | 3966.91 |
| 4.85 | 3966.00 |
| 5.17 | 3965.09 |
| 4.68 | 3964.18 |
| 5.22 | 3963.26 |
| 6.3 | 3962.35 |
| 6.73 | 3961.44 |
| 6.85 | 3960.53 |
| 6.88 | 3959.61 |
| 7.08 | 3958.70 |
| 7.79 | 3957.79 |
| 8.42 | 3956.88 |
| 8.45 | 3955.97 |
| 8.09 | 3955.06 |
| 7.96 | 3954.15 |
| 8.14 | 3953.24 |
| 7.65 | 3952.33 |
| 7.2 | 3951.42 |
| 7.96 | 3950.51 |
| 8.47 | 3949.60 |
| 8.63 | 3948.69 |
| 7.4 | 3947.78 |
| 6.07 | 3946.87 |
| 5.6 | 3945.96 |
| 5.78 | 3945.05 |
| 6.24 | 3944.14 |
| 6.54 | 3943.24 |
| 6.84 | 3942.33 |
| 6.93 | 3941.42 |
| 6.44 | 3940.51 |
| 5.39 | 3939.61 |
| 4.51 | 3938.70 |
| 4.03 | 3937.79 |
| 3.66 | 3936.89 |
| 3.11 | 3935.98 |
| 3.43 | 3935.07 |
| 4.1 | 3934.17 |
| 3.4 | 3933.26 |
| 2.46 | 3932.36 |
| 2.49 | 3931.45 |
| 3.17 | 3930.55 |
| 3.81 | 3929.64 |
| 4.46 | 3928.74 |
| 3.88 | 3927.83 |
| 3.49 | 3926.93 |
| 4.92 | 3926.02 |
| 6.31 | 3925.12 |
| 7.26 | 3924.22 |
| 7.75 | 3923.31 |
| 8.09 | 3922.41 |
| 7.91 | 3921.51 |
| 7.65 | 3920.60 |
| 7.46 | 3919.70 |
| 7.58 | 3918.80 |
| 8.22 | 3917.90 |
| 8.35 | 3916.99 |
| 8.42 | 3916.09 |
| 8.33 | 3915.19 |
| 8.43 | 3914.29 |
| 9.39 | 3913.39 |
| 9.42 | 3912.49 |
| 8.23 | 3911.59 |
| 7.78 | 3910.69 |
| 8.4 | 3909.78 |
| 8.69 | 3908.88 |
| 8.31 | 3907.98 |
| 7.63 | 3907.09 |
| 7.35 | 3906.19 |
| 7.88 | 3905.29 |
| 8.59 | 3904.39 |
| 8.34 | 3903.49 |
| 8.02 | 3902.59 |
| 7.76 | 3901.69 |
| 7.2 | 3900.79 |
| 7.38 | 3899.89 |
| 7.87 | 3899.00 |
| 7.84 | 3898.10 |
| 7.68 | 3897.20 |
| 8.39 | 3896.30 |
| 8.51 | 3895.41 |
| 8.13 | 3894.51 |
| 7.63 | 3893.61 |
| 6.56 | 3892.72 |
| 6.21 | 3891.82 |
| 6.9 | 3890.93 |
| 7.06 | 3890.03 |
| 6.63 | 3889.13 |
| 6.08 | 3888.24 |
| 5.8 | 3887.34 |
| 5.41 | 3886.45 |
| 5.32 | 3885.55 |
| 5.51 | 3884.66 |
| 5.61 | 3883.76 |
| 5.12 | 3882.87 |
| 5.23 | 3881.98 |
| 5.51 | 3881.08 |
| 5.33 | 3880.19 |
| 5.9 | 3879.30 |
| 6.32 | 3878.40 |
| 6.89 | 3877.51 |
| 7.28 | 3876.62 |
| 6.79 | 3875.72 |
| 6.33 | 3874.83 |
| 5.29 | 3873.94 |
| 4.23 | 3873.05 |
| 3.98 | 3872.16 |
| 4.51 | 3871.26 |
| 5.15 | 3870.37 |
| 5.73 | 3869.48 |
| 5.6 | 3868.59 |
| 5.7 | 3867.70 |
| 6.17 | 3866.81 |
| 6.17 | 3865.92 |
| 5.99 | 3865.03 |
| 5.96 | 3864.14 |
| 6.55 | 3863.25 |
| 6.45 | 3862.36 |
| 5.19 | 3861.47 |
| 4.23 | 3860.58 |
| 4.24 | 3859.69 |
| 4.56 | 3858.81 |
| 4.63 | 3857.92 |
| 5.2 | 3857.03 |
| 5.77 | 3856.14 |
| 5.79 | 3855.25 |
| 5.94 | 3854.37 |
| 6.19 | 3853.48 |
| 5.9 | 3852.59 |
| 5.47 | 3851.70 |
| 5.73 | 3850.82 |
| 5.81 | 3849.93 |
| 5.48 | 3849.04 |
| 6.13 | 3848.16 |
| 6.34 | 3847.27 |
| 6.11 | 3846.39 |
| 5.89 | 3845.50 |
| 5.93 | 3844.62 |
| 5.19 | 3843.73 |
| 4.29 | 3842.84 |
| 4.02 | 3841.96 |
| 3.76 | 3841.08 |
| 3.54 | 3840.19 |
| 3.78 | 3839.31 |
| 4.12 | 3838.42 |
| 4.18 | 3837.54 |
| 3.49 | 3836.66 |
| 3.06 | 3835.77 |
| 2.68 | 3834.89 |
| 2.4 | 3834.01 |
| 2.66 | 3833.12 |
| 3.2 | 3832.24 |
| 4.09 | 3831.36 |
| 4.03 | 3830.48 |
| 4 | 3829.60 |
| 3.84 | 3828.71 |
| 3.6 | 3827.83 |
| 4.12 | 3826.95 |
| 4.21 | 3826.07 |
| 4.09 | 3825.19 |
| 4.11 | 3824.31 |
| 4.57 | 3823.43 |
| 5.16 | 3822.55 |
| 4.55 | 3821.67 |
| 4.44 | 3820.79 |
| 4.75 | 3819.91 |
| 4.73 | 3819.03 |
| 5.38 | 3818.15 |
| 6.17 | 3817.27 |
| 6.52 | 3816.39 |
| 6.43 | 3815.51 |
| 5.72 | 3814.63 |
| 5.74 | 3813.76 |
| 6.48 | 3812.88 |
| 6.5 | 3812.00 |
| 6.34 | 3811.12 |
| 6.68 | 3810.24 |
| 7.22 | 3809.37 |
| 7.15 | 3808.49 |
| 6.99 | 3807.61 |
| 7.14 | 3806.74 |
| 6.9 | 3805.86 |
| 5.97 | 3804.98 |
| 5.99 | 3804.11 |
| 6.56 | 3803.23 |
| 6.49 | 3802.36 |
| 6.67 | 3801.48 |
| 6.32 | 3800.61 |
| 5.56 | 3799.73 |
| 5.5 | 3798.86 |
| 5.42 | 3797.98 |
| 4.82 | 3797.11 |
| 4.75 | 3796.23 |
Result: 1.9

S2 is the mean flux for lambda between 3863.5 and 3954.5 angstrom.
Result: 6.48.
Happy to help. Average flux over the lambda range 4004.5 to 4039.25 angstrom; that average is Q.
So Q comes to 11.3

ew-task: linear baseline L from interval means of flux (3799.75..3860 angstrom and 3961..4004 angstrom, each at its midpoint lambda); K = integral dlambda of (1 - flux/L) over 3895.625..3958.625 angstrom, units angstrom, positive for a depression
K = 2.8 angstrom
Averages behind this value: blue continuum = 5.17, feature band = 6.83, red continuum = 8.36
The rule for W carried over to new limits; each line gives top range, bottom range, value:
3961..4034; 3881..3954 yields 1.49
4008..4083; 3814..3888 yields 2.38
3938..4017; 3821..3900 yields 1.65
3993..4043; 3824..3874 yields 2.54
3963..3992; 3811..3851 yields 1.69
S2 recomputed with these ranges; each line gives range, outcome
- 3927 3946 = 4.54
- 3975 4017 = 10.1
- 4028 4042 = 11.4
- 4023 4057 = 11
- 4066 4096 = 11.3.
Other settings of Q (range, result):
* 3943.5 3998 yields 7.76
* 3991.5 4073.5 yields 11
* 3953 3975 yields 6.26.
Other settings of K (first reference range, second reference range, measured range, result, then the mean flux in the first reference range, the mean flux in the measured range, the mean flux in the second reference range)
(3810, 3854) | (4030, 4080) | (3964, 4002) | 2.1 angstrom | 4.82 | 8.43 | 10.8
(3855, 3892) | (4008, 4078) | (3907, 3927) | -2.3 angstrom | 5.67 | 7.82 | 11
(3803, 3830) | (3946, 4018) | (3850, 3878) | 3.7 angstrom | 5.54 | 5.61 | 8.71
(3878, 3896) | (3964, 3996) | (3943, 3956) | 0.1 angstrom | 6.26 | 7.32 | 7.9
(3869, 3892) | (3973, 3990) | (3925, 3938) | 6.2 angstrom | 5.77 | 3.71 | 8.38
